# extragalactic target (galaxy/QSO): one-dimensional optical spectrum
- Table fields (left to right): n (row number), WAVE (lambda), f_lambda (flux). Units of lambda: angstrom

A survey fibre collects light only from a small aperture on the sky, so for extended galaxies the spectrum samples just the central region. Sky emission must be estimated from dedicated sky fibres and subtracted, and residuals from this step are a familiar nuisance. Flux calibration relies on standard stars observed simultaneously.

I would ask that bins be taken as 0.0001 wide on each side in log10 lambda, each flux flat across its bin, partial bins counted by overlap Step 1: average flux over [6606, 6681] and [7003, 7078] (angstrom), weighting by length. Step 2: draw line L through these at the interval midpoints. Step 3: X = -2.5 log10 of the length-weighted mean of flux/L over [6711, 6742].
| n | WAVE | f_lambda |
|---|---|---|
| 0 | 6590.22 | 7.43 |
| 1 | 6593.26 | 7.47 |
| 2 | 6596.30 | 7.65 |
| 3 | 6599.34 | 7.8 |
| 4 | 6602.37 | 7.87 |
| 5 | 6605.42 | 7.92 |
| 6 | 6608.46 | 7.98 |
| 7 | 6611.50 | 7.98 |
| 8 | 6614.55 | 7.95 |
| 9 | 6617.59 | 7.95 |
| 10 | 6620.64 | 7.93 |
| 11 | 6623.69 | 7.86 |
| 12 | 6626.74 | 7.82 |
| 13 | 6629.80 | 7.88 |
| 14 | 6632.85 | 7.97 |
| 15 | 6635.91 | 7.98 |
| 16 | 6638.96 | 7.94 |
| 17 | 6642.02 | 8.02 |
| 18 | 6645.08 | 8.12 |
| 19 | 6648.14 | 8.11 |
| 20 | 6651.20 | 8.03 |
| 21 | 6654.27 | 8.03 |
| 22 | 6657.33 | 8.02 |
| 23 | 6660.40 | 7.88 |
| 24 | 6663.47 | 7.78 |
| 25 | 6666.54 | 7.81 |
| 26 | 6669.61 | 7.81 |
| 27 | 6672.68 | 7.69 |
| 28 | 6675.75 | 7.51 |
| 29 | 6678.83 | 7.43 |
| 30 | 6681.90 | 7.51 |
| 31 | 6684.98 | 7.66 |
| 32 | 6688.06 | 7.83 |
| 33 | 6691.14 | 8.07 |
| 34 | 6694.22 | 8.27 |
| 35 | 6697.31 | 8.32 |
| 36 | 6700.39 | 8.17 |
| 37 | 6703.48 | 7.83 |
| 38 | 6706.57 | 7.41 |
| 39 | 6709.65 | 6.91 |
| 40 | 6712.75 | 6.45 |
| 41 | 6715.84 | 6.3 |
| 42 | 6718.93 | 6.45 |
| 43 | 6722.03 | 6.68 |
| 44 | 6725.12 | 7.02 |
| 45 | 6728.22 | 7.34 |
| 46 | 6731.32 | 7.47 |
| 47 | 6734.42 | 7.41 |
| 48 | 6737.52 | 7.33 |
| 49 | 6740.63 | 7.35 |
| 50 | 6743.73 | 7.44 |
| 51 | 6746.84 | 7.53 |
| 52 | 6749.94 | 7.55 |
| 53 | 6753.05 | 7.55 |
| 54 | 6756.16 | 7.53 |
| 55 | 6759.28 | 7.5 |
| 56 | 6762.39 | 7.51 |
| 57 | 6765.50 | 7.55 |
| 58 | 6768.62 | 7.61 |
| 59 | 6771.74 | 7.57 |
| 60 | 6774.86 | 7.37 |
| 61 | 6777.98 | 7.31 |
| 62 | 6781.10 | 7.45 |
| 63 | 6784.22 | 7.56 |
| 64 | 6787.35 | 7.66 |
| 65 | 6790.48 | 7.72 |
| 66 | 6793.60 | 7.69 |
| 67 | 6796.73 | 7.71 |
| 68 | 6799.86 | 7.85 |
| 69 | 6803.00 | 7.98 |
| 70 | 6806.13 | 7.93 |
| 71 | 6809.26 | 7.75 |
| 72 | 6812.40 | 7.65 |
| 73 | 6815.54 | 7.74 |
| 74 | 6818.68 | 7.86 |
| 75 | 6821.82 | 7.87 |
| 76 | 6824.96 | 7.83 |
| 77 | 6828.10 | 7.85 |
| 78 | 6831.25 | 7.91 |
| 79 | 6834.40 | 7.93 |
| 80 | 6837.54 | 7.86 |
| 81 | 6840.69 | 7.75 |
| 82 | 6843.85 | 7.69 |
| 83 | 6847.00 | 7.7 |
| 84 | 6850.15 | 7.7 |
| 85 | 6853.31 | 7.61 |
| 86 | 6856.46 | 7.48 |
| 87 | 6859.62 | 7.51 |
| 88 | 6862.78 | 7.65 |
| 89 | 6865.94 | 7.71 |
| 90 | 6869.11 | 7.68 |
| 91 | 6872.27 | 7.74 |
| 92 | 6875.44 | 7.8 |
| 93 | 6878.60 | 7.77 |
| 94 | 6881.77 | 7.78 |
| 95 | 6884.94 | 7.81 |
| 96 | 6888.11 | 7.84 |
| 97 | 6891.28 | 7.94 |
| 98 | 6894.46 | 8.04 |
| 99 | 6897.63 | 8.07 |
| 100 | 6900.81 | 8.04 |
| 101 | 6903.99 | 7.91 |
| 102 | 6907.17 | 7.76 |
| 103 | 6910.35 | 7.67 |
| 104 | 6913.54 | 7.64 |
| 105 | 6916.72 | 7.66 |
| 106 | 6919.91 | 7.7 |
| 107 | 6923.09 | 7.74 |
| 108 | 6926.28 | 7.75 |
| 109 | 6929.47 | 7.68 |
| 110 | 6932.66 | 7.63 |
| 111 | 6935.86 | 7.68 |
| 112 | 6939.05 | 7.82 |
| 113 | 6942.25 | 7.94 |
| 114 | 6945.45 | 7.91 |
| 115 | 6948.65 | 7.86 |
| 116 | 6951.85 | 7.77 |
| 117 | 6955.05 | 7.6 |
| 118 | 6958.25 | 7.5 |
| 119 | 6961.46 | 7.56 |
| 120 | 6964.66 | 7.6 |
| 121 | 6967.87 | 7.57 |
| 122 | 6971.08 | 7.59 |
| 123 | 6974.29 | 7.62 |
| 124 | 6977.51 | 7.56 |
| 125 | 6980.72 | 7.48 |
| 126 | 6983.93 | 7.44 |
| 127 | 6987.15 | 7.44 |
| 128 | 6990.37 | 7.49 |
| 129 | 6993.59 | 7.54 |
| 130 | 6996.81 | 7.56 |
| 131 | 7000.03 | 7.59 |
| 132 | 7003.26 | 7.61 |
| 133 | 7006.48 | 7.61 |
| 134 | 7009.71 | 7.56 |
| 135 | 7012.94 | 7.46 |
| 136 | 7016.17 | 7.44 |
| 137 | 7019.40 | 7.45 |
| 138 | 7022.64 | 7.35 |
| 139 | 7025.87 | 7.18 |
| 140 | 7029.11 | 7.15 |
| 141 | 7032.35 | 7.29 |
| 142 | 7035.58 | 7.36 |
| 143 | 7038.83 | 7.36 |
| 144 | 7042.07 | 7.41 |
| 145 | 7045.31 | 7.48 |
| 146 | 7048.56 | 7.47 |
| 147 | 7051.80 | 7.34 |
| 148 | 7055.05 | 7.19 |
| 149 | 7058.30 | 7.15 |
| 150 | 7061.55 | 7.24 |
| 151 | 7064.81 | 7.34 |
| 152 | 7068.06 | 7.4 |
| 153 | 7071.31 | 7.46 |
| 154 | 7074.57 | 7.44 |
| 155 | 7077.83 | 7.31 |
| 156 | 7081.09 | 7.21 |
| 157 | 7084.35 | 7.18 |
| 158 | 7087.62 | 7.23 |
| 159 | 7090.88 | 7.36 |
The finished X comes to 0.12 mag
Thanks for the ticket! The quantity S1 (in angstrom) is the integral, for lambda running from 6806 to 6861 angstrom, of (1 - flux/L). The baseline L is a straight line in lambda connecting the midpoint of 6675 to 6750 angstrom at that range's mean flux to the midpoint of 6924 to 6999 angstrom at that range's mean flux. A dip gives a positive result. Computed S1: -1.7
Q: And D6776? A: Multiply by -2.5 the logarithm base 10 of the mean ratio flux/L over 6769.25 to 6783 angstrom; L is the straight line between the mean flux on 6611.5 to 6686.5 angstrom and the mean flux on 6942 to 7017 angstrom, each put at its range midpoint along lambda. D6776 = 0.05 mag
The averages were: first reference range 7.86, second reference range 7.59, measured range 7.44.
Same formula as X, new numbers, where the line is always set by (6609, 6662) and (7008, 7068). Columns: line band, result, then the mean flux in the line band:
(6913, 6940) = -0.026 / 7.7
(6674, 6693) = 0.030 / 7.68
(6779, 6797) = 0.016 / 7.62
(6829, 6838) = -0.033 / 7.9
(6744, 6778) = 0.037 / 7.51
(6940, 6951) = -0.056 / 7.88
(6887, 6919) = -0.042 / 7.85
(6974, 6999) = -0.013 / 7.51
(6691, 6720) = 0.065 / 7.4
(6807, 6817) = -0.004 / 7.73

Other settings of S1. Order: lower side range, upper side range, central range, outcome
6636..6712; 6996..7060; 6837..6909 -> -1.8 angstrom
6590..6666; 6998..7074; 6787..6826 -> -0.6 angstrom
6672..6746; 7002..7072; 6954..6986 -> -0.7 angstrom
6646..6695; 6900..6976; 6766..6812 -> 0.8 angstrom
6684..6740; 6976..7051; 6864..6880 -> -0.7 angstrom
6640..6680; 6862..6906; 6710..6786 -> 5.6 angstrom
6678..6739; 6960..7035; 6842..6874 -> -0.9 angstrom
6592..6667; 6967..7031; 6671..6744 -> 3.8 angstrom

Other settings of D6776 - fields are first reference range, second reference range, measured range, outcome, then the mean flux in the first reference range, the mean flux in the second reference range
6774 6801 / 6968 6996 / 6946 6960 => -0.02 mag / 7.59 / 7.52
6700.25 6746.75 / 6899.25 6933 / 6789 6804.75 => -0.06 mag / 7.15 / 7.75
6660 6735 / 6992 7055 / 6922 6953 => -0.05 mag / 7.47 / 7.43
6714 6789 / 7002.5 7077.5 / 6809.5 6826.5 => -0.06 mag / 7.33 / 7.38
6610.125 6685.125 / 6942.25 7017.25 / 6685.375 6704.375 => -0.03 mag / 7.87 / 7.59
